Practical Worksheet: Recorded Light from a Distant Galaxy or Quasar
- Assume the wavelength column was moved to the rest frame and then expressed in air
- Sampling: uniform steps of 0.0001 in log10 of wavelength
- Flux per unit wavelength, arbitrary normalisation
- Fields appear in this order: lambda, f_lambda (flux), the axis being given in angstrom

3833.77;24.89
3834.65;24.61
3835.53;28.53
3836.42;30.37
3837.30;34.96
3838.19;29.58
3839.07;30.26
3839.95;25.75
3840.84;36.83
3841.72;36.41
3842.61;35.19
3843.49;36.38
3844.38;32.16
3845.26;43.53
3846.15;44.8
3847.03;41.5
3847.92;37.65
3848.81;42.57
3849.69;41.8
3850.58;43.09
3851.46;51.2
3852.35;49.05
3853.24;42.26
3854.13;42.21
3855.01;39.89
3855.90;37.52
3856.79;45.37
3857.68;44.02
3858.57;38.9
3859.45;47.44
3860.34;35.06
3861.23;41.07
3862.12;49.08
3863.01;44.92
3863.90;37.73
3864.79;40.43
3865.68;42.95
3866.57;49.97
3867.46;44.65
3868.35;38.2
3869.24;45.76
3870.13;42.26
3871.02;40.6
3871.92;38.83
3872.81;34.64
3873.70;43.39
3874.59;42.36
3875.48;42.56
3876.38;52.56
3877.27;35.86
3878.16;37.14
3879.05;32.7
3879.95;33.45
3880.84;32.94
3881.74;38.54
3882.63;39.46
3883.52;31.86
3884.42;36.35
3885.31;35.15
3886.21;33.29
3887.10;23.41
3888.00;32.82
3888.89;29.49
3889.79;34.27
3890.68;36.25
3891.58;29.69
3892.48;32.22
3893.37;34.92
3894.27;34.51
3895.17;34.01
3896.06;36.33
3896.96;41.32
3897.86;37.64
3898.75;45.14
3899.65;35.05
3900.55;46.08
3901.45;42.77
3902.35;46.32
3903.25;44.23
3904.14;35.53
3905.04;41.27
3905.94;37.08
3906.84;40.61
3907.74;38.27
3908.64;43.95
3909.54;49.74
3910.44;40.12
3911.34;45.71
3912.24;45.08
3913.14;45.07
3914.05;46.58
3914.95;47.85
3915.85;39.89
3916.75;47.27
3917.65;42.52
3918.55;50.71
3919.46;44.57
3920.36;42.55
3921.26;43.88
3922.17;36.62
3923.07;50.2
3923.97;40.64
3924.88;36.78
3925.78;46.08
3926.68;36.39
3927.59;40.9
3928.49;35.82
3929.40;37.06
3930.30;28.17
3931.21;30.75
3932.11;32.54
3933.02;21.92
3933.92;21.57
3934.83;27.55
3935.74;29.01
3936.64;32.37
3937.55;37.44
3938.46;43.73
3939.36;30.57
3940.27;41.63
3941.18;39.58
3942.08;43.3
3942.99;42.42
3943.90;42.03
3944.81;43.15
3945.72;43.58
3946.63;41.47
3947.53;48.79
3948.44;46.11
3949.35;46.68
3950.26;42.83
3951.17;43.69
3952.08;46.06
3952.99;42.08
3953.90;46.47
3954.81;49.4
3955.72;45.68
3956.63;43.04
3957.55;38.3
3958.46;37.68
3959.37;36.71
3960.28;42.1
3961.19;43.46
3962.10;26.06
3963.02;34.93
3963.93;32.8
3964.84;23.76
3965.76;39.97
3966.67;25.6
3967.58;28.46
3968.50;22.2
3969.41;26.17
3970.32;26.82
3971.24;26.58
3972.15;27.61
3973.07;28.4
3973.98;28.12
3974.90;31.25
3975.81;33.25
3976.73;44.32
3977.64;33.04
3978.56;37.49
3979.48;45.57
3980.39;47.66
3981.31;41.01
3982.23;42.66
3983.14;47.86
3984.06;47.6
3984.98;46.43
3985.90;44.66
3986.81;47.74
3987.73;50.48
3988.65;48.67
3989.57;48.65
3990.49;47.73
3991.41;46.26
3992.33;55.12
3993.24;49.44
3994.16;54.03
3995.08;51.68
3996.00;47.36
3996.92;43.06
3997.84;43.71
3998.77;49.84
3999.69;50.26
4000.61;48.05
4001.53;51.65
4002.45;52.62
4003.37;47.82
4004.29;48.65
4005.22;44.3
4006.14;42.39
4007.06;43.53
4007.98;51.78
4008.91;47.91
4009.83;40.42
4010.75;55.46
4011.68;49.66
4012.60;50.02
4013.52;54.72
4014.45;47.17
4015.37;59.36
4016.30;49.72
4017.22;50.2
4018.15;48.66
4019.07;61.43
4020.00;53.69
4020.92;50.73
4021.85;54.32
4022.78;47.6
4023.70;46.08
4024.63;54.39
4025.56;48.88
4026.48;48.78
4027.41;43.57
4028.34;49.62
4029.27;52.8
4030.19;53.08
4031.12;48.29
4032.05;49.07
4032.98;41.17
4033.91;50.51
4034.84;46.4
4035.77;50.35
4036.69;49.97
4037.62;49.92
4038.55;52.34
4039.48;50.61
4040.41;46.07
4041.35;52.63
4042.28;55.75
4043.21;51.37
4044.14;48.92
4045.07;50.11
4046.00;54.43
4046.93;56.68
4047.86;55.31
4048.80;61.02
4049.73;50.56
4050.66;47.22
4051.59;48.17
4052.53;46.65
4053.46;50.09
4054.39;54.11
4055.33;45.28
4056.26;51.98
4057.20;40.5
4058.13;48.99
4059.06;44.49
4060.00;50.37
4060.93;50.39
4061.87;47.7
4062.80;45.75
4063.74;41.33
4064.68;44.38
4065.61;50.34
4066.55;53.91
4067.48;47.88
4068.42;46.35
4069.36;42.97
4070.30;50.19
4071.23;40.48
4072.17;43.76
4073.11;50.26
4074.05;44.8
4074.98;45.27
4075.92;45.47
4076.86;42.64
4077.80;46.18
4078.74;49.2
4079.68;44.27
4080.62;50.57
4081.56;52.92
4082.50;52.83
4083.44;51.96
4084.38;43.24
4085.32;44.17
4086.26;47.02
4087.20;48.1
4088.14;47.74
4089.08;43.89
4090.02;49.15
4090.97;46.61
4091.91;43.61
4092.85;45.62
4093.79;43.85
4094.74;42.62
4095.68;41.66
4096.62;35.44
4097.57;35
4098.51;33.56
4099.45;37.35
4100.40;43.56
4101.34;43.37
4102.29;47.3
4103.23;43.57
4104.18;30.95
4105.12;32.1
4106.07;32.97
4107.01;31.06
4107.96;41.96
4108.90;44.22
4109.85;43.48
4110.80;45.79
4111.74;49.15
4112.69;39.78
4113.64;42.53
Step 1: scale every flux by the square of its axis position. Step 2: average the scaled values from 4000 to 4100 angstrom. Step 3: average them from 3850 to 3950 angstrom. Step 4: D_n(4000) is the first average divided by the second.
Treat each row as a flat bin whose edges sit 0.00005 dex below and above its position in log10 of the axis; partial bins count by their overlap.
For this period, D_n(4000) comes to 1.3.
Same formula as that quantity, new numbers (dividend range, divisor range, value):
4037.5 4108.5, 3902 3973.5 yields 1.28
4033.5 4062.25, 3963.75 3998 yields 1.30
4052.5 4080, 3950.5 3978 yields 1.40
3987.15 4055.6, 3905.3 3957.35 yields 1.28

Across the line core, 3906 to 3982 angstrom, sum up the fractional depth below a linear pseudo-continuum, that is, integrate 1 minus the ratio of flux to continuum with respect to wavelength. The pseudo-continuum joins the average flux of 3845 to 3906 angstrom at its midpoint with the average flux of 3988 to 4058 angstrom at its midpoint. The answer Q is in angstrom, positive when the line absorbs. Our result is 9.8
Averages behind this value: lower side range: 39.7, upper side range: 49.9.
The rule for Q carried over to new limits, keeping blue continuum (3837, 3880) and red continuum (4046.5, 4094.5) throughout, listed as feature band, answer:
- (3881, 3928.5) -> 2.7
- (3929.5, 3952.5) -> 2.9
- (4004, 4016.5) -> -0.9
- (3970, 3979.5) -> 2.6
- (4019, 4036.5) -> -1.3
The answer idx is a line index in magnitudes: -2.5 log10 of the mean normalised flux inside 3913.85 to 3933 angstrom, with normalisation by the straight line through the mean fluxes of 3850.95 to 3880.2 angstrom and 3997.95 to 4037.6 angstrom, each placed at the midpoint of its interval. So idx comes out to 0.11 mag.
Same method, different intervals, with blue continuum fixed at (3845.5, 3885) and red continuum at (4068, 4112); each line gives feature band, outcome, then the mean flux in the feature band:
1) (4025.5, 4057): -0.165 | 50.3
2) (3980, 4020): -0.145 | 48.8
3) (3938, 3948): 0.006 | 41.9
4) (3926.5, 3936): 0.332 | 30.9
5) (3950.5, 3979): 0.199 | 35.3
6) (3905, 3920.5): -0.054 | 43.9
